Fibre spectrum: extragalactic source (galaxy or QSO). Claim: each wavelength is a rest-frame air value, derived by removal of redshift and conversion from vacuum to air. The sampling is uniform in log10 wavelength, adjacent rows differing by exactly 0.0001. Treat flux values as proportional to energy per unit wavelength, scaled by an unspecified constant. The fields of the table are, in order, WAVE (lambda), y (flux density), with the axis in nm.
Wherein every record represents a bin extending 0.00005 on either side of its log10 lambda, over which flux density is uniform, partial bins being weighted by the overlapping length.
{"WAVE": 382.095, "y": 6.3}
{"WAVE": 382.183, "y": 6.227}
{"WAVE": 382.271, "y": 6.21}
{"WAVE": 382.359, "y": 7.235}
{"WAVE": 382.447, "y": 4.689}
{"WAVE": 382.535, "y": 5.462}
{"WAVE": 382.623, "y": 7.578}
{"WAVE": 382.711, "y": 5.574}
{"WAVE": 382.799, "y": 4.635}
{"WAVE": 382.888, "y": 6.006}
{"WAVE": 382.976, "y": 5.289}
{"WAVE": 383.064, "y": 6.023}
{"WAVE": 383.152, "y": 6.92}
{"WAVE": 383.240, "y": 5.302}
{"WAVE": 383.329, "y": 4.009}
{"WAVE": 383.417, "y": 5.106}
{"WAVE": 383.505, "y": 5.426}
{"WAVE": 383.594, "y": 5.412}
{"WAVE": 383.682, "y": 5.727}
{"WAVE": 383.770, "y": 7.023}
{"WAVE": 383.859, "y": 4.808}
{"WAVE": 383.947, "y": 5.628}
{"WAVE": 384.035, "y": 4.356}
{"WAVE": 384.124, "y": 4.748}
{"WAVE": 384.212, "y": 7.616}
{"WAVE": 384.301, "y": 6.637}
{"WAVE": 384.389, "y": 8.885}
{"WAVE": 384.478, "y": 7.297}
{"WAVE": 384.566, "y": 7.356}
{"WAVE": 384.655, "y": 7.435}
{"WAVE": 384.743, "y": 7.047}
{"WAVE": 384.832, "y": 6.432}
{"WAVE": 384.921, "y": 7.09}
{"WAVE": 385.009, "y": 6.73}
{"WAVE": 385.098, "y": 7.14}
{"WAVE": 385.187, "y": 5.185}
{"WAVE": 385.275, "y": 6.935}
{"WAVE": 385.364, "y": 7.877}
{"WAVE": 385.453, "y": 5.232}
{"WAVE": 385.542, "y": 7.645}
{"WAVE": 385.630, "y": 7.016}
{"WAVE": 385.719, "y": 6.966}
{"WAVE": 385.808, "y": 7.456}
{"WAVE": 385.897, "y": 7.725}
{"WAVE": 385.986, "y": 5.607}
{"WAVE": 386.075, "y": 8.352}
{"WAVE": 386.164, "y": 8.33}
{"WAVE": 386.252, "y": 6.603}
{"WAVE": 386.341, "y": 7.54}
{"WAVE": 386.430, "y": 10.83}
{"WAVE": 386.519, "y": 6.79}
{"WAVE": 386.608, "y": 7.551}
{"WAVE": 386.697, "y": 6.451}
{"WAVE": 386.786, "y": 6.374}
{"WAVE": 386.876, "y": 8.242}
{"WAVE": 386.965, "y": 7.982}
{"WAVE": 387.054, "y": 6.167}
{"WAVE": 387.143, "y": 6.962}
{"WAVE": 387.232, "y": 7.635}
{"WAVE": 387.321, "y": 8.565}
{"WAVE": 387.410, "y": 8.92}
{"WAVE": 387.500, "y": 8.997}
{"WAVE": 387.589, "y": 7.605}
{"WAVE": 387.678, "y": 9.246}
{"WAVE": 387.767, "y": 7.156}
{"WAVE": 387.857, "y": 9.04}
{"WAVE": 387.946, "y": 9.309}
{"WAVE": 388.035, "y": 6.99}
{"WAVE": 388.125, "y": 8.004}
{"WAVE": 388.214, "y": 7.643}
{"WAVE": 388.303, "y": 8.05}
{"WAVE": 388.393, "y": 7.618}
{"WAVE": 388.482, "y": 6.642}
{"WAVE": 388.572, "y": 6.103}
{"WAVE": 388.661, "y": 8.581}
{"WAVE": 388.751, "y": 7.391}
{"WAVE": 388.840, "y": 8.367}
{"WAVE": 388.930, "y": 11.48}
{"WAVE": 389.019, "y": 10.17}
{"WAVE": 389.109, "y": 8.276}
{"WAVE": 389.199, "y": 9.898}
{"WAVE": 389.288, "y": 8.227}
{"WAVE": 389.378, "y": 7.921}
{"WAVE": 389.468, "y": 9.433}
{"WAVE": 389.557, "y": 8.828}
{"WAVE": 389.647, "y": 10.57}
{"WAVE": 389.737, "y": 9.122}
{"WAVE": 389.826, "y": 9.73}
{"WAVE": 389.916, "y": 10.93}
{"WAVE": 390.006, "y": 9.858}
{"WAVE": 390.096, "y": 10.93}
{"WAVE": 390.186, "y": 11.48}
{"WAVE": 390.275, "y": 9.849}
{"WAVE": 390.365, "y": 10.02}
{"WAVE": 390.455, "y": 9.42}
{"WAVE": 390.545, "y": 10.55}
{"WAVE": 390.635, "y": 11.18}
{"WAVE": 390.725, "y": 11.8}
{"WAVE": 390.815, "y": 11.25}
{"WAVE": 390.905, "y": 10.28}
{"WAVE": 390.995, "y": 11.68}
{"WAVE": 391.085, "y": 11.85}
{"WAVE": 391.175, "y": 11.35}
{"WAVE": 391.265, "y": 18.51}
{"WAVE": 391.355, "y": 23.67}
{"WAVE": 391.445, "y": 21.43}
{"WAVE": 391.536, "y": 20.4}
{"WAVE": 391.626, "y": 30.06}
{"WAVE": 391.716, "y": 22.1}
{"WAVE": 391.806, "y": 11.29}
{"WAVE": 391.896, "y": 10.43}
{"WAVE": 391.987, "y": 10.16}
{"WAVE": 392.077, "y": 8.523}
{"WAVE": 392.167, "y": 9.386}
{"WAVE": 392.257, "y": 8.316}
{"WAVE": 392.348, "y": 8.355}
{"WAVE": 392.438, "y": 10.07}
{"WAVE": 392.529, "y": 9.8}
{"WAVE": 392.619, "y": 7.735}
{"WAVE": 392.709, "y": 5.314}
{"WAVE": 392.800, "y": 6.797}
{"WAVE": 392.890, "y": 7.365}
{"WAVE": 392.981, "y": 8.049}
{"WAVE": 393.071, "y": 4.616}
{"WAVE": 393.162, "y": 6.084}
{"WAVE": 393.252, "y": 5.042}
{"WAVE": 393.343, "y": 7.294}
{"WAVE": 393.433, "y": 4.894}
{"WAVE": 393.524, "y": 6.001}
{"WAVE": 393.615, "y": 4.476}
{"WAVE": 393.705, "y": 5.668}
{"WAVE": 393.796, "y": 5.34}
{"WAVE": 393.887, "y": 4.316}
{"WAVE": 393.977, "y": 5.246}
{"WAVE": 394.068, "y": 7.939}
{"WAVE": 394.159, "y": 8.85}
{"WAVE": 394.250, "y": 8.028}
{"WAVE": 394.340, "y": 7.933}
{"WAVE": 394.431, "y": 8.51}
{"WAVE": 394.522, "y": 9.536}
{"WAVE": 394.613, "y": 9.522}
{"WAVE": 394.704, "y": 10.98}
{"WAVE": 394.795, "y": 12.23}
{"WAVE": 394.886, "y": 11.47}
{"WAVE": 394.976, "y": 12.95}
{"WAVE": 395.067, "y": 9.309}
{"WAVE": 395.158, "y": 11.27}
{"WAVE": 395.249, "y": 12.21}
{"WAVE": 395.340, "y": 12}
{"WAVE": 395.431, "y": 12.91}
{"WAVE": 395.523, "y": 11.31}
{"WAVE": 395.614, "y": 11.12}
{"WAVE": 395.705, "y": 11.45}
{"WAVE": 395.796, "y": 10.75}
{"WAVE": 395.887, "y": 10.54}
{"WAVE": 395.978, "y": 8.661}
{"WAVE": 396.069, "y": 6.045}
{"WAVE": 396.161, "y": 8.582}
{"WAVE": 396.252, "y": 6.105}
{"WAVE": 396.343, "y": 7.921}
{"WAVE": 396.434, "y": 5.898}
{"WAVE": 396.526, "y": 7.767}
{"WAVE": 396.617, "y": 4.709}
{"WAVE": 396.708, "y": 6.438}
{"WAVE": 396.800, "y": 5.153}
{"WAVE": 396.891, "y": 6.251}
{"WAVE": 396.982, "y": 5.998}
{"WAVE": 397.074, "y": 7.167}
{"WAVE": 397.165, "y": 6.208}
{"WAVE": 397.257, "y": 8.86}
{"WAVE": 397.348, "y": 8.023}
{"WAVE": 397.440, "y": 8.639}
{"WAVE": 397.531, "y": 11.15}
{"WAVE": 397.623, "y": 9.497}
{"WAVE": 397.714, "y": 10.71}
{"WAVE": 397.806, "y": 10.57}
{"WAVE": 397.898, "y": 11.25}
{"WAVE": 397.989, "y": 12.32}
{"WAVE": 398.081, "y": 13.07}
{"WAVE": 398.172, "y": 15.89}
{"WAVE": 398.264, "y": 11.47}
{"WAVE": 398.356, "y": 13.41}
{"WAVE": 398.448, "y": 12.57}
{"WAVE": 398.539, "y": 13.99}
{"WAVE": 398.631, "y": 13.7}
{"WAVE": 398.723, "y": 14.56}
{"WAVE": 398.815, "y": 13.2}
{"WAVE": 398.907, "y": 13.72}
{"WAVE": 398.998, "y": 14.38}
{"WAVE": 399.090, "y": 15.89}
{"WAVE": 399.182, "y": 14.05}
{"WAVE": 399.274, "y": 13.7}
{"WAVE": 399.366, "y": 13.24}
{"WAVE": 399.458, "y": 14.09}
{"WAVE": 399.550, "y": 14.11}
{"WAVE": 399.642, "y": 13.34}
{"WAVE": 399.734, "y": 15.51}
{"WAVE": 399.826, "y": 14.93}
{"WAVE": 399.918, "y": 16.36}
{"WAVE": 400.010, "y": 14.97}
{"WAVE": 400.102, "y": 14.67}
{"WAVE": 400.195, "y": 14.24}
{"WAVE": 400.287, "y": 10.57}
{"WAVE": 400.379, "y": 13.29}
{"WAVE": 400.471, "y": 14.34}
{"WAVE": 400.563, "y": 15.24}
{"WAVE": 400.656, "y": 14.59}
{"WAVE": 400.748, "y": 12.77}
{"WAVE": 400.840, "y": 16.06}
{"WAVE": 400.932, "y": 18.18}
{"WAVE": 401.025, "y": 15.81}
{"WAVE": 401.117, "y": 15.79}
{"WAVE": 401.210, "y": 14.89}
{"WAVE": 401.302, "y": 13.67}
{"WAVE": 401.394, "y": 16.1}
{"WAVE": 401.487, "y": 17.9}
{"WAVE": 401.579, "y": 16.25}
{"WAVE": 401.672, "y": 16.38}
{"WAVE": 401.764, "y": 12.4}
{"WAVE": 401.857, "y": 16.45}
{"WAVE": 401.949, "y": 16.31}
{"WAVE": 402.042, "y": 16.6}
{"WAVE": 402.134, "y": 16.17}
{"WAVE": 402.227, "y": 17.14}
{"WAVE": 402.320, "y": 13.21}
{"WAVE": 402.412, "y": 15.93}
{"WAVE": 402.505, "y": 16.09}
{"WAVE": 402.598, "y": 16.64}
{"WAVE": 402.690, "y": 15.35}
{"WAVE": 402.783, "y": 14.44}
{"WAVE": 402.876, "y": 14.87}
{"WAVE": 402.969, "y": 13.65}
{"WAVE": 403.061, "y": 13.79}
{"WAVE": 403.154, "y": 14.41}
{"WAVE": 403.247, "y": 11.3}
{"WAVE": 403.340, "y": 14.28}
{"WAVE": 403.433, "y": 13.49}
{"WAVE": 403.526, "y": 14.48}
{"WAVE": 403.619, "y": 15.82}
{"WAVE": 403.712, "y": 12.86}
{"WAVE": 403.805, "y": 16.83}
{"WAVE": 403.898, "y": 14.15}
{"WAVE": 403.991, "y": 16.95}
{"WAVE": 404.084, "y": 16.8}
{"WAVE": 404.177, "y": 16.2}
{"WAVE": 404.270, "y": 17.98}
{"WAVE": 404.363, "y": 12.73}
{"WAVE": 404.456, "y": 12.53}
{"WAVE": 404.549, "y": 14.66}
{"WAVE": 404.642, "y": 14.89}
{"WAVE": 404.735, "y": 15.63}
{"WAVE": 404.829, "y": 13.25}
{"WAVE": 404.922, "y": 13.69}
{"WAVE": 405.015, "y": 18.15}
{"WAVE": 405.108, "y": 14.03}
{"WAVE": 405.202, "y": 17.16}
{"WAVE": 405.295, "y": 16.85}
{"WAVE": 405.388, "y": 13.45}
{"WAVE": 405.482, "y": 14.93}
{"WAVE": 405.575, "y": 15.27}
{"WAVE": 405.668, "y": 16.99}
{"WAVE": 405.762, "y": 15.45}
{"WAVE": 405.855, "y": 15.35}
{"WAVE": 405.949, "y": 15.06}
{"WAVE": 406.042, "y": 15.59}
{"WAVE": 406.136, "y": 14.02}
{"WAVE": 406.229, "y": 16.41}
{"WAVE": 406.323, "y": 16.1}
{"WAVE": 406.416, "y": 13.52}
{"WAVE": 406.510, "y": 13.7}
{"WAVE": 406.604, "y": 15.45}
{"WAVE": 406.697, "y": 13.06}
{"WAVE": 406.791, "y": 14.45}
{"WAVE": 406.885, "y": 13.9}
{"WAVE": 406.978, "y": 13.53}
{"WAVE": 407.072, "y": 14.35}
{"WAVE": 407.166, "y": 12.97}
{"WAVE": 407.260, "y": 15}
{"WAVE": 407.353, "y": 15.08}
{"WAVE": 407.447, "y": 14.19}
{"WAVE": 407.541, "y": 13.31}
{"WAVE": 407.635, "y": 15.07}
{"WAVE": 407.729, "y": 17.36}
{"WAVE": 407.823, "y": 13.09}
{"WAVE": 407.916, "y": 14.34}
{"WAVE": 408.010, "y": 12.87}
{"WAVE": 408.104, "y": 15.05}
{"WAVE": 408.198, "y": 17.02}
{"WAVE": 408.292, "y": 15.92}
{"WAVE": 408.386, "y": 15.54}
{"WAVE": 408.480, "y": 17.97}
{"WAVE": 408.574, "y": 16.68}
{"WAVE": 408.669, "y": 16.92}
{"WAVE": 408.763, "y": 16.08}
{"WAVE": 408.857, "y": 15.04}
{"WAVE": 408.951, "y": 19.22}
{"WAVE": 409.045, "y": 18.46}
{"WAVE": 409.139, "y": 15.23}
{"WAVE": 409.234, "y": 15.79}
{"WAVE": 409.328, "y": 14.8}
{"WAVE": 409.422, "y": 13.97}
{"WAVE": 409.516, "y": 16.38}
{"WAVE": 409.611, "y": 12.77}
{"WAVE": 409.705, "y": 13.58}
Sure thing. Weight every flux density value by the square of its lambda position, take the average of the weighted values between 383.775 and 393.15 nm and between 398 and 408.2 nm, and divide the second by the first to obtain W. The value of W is 1.74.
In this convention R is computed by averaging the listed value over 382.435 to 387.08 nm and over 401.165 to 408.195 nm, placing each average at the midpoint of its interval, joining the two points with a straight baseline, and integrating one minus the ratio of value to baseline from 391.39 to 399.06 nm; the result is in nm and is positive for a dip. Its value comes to 0.71 nm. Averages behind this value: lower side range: 6.59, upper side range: 15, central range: 9.9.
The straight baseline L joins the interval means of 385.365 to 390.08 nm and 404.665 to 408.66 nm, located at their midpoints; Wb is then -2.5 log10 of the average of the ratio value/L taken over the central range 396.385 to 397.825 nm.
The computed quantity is 0.45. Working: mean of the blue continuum 8.13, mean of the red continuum 15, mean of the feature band 7.64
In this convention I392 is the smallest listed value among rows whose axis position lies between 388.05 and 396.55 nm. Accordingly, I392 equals 4.316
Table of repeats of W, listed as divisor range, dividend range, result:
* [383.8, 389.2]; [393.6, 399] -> 1.36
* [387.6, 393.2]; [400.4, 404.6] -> 1.55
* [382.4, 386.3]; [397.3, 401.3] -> 2.29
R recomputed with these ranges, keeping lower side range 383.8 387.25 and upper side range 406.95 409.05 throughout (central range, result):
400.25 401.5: -0.21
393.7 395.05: 0.22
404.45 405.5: -0.06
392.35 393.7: 0.42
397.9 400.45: -0.37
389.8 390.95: -0.23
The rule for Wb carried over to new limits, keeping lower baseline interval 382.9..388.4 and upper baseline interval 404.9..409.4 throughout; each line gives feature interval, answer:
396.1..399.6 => 0.11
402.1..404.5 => -0.08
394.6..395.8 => -0.08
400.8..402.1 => -0.21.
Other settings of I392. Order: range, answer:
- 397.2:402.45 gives 8.023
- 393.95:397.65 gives 4.709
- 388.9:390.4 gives 7.921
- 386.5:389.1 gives 6.103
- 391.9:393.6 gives 4.616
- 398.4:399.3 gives 12.57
